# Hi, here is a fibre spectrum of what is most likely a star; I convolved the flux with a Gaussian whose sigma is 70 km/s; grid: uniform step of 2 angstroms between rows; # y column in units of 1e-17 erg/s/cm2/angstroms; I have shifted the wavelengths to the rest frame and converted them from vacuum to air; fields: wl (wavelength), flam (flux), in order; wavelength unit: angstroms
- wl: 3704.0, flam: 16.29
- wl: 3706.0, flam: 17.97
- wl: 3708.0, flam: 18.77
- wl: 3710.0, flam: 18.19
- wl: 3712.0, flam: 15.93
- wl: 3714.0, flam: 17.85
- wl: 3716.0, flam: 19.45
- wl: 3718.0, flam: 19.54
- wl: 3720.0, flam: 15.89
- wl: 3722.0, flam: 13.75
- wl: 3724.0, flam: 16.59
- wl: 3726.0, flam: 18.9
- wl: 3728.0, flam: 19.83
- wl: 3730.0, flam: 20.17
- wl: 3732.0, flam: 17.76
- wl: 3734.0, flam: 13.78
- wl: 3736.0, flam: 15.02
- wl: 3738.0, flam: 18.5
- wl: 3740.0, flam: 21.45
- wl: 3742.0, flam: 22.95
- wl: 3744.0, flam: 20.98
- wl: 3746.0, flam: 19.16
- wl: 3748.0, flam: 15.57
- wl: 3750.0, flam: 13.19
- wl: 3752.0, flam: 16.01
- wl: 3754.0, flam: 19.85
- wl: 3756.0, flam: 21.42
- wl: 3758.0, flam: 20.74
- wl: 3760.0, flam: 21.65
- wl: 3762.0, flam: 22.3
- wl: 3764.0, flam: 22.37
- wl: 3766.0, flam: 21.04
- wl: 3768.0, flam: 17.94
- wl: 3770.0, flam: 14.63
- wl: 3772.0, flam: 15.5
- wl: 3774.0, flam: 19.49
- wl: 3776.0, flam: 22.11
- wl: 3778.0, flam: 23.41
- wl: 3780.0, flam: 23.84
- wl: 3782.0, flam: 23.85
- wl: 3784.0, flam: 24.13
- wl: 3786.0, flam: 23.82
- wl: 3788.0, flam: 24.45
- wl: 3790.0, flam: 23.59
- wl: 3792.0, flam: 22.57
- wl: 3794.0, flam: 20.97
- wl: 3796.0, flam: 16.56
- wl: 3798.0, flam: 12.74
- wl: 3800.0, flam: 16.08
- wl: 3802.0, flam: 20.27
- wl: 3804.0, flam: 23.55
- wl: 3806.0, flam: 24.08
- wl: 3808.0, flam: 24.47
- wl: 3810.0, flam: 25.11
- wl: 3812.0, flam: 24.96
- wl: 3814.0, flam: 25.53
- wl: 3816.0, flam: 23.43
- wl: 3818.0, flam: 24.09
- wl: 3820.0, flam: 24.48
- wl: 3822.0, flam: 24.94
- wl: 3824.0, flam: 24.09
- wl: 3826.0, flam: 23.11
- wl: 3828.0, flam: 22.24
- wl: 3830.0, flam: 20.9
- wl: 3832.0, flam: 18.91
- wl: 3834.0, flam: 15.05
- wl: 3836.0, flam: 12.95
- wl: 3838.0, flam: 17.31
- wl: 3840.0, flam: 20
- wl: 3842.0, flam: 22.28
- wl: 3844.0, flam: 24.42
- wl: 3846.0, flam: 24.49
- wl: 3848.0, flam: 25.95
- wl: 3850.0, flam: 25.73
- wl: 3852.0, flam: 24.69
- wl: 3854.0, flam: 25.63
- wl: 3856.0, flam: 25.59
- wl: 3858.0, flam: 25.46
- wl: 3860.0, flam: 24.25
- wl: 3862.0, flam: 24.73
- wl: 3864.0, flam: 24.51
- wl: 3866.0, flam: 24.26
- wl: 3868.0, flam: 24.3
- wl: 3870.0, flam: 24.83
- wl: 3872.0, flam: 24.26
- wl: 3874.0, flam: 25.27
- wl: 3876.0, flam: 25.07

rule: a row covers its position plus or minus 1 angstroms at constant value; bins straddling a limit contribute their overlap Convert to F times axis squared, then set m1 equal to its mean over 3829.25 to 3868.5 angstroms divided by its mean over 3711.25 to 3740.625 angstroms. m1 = 1.4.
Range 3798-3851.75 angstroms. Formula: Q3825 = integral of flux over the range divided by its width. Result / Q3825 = 22.1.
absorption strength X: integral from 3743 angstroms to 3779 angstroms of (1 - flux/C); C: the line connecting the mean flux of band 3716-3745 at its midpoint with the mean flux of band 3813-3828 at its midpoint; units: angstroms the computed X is 1.7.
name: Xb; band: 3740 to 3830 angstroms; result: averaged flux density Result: 21.3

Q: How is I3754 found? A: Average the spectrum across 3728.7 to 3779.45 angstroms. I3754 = 19.1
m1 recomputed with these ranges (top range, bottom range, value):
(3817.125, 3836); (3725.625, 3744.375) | 1.19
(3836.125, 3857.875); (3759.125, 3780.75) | 1.19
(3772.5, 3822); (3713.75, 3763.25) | 1.25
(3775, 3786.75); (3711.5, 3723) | 1.42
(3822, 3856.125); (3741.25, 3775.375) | 1.20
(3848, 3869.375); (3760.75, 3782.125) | 1.28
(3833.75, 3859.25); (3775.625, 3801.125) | 1.09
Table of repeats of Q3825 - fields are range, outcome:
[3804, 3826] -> 24.4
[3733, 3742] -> 17.8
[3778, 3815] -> 22.3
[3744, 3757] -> 17.8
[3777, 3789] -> 23.9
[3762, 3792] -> 21.5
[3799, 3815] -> 23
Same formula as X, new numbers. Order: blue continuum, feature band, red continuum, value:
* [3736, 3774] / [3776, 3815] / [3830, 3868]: -3.3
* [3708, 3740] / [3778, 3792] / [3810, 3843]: -2.7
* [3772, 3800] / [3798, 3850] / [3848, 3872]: 2.5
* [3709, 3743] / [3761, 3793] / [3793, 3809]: -3.8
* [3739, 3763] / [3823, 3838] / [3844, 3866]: 2.7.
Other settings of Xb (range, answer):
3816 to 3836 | 21.6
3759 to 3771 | 20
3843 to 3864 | 25.1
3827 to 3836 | 18.6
